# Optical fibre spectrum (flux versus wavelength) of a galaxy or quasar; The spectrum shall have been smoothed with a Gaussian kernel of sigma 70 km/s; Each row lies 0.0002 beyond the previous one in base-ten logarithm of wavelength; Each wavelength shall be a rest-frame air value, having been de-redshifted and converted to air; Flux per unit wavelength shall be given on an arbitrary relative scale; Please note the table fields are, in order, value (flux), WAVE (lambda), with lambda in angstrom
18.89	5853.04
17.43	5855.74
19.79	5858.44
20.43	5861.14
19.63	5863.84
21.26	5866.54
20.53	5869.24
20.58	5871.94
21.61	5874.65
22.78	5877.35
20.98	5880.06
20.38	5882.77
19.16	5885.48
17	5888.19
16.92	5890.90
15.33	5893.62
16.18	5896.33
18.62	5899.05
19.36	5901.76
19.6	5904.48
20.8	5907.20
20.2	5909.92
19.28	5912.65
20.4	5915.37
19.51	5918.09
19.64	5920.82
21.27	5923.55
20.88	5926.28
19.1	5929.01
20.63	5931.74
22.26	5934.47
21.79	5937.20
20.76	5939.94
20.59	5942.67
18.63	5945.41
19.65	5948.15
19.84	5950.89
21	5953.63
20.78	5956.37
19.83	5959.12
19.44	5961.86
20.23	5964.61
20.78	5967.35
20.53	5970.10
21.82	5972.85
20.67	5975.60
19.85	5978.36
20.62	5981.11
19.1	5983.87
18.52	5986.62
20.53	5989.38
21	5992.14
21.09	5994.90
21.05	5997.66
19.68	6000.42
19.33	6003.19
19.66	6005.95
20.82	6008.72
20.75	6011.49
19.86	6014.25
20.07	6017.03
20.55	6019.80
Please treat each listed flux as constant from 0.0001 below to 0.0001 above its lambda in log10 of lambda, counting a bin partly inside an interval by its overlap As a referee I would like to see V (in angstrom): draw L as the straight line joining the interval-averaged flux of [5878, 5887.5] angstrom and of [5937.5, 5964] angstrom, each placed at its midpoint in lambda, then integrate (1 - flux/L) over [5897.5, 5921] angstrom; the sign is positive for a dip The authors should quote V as 0.5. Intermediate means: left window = 20.1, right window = 20.1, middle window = 19.7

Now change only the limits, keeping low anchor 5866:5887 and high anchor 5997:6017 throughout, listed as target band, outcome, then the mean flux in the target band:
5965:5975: -0.3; 20.9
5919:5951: 0.2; 20.4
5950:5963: 0.1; 20.2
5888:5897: 1.9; 16.3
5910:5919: 0.4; 19.8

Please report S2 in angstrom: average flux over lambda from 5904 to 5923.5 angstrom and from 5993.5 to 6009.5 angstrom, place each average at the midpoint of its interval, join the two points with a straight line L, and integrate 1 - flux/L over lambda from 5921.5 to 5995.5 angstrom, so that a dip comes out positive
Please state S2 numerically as -1.0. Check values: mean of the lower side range 20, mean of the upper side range 20.3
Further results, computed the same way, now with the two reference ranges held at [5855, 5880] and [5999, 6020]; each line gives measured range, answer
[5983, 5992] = 0.23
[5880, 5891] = 0.87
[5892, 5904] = 1.71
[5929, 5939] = -0.43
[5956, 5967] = 0.09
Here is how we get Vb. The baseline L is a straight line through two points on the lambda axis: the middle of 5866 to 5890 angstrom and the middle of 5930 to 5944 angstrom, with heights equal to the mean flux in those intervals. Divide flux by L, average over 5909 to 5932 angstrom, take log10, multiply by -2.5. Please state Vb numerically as 0.05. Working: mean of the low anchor 20.4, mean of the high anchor 21.2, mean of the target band 20.1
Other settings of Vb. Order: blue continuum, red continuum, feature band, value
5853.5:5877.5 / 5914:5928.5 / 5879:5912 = 0.088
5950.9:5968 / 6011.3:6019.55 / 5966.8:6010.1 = -0.003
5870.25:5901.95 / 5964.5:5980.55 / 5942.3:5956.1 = 0.016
